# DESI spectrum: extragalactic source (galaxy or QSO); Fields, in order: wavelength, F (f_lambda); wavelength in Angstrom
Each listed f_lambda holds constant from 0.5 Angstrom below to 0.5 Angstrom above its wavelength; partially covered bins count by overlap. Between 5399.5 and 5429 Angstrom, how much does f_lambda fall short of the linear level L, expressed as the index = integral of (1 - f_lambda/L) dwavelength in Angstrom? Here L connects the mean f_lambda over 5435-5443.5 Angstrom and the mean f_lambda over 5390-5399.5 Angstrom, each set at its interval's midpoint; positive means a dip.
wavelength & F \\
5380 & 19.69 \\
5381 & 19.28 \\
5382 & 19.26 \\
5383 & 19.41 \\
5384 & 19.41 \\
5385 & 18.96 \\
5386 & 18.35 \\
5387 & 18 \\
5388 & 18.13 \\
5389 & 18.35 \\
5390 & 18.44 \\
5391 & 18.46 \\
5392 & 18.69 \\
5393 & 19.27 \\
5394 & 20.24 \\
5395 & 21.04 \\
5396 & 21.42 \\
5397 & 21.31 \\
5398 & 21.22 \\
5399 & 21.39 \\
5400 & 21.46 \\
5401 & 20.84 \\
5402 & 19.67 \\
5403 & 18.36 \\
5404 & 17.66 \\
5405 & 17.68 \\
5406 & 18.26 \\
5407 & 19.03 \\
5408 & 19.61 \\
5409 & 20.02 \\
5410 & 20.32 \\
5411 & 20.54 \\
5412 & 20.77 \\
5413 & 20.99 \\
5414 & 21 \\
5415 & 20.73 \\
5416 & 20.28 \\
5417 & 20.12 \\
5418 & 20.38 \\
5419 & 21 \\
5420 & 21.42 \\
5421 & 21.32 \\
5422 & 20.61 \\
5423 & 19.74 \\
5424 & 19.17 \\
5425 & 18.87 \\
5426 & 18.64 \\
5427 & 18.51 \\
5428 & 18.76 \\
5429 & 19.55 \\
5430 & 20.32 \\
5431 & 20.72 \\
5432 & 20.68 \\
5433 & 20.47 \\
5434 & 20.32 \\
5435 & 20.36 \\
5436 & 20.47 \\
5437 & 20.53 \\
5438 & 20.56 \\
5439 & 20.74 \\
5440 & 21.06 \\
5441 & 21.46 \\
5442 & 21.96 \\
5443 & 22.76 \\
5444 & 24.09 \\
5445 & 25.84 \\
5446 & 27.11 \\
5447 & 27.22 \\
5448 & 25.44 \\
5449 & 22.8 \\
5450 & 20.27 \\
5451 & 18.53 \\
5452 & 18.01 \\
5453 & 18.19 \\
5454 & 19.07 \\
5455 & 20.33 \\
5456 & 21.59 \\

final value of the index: 1.12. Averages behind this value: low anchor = 20.2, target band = 19.8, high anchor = 21.1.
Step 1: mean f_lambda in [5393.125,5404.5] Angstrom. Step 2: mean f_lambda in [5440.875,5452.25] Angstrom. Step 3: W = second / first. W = 1.1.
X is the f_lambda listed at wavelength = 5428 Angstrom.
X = 18.76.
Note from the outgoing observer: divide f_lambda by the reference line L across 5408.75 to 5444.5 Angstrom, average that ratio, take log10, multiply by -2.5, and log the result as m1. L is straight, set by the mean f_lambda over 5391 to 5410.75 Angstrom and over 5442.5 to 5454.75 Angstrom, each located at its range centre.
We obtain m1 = 0.04 mag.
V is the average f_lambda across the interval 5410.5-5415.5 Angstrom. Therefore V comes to 20.8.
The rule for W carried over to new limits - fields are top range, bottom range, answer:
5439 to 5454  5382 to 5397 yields 1.16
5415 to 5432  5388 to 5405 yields 1.01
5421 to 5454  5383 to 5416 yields 1.07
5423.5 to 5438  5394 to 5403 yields 0.95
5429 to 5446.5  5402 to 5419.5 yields 1.09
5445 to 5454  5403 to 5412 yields 1.16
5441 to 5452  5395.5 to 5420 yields 1.15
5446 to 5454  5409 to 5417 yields 1.05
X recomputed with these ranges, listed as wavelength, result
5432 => 20.68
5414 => 21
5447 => 27.22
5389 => 18.35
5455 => 20.33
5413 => 20.99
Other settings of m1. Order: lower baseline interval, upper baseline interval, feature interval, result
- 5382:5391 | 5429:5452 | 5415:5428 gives 0.04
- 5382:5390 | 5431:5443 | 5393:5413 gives -0.04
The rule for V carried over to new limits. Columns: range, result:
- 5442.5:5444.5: 23.4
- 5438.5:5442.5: 21.3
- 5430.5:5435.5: 20.5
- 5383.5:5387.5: 18.7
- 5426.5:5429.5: 18.9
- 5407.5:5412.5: 20.3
